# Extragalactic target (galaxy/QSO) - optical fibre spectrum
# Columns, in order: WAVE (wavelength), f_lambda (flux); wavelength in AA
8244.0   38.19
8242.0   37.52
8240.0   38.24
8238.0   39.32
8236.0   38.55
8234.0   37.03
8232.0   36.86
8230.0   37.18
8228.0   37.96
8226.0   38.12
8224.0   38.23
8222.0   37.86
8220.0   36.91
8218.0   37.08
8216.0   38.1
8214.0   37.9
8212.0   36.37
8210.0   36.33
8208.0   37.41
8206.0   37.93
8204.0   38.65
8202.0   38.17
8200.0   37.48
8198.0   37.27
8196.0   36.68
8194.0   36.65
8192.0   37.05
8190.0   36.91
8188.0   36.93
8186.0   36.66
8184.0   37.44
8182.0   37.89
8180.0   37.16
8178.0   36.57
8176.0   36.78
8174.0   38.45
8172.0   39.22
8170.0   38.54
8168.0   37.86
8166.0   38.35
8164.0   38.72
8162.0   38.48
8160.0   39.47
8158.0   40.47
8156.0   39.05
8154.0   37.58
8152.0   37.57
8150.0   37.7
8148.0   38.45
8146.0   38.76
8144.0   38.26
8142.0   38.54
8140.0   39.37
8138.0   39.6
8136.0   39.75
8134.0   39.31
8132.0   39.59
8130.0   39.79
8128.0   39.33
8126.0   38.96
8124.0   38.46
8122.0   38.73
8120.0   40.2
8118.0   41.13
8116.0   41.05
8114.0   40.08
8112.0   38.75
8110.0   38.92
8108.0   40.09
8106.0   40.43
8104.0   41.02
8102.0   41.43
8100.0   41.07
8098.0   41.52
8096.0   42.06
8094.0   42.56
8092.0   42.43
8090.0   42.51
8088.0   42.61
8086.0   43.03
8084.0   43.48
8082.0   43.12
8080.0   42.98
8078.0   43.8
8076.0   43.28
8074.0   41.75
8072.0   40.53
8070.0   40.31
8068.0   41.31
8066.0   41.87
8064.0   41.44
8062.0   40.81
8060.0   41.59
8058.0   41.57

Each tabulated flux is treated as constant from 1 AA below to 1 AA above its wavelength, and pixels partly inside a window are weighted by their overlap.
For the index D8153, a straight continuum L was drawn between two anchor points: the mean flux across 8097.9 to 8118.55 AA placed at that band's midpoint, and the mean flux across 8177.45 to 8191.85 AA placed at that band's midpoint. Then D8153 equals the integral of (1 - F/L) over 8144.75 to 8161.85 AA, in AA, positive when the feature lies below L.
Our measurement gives -0.07 AA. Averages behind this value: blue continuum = 40.4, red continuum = 37.1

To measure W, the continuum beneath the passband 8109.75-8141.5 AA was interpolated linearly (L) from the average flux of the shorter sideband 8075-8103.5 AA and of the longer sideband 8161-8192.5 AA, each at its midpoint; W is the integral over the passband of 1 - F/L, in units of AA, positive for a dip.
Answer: 0.8 AA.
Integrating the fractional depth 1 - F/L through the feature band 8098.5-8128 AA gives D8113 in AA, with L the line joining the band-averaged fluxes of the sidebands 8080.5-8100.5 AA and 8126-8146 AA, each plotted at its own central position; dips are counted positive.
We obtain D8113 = 0.6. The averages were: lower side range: 42.5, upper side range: 39.2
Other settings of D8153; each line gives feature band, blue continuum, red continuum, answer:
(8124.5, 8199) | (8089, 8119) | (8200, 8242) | 2.13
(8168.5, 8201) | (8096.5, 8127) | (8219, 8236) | 0.99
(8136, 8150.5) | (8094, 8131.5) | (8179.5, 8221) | 0.16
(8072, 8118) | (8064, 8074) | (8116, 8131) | -1.45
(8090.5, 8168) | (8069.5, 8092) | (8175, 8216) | 1.23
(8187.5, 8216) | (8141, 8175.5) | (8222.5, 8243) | 0.64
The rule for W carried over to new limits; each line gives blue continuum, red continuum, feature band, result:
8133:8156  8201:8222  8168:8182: 0.1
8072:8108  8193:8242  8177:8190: 0.6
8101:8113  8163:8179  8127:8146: 0.0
